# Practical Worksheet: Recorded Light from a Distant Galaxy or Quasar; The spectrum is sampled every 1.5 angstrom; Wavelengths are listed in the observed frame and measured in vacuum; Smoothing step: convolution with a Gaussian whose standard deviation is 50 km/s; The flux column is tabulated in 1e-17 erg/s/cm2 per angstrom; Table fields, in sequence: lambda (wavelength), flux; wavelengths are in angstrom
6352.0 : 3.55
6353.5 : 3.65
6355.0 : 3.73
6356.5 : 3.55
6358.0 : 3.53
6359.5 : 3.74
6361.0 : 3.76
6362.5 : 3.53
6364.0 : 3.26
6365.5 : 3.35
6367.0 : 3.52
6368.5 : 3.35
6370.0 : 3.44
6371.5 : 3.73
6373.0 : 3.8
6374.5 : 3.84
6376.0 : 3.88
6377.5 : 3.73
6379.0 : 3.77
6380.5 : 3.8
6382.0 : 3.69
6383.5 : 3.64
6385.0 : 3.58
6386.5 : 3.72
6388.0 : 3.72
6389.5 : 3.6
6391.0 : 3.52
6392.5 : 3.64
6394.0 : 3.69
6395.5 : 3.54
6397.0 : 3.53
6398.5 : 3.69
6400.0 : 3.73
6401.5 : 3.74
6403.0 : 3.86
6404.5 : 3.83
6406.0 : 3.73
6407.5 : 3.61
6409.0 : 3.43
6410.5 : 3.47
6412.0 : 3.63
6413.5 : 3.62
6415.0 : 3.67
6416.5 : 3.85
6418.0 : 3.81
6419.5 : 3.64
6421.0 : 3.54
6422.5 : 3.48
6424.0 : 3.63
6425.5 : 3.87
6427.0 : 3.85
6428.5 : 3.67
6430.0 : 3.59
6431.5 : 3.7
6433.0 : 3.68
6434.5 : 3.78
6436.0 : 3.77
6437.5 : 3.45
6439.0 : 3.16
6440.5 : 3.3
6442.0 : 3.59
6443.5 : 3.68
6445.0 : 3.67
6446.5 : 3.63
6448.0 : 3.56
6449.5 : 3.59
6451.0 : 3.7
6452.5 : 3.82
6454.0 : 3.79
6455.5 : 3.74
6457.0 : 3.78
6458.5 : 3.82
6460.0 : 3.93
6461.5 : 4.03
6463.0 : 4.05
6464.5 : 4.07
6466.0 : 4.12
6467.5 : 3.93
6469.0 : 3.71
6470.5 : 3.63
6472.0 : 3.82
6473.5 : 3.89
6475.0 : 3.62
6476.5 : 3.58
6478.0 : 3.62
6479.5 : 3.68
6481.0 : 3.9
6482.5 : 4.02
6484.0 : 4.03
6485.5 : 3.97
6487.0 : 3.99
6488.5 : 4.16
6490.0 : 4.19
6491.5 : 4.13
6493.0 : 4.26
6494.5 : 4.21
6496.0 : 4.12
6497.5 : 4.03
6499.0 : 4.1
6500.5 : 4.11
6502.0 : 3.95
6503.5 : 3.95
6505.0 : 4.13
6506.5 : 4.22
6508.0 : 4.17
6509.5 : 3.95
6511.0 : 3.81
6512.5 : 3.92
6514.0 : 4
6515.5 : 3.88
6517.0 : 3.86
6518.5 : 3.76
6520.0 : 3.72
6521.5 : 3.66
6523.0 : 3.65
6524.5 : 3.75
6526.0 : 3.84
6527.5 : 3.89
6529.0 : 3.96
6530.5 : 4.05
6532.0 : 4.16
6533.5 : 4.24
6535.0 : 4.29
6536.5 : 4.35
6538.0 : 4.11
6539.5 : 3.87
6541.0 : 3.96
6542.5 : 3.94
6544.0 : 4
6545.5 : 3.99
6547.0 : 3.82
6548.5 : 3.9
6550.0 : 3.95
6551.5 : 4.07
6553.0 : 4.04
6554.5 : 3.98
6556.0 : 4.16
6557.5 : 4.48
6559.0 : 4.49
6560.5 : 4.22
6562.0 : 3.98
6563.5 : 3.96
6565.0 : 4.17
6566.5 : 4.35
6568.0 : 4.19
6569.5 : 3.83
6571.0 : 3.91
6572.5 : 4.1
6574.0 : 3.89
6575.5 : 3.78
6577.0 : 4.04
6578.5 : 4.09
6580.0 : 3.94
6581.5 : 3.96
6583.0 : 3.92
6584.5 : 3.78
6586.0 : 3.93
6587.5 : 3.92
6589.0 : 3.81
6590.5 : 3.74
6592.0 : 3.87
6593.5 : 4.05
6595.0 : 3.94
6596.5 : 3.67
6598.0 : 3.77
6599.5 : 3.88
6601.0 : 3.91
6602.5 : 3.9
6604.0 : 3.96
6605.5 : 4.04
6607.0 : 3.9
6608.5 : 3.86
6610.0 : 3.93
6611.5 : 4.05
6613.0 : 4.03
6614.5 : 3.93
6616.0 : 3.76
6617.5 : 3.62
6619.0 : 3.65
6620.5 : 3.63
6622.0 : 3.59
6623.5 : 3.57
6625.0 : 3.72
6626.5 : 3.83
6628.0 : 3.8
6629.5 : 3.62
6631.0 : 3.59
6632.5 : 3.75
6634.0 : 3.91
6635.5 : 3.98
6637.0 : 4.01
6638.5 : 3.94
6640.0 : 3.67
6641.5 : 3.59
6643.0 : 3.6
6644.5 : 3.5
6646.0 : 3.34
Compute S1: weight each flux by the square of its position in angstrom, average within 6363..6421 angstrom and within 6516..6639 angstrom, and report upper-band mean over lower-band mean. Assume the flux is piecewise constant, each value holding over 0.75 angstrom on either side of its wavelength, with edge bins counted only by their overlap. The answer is 1.14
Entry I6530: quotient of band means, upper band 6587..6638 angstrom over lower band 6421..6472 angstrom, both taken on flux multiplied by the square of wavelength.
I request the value 1.1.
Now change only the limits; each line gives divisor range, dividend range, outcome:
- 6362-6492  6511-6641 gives 1.11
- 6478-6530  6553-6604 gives 1.03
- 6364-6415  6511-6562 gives 1.15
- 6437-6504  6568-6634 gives 1.04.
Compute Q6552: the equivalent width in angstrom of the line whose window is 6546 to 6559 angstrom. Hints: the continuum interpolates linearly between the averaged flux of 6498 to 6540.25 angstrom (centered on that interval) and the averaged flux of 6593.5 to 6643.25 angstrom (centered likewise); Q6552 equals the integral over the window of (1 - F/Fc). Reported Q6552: -0.51 angstrom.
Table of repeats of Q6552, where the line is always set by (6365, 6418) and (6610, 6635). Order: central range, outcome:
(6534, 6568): -3.4 angstrom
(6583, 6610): -0.9 angstrom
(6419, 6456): 0.5 angstrom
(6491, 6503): -1.3 angstrom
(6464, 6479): -0.4 angstrom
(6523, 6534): -0.7 angstrom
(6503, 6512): -0.8 angstrom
